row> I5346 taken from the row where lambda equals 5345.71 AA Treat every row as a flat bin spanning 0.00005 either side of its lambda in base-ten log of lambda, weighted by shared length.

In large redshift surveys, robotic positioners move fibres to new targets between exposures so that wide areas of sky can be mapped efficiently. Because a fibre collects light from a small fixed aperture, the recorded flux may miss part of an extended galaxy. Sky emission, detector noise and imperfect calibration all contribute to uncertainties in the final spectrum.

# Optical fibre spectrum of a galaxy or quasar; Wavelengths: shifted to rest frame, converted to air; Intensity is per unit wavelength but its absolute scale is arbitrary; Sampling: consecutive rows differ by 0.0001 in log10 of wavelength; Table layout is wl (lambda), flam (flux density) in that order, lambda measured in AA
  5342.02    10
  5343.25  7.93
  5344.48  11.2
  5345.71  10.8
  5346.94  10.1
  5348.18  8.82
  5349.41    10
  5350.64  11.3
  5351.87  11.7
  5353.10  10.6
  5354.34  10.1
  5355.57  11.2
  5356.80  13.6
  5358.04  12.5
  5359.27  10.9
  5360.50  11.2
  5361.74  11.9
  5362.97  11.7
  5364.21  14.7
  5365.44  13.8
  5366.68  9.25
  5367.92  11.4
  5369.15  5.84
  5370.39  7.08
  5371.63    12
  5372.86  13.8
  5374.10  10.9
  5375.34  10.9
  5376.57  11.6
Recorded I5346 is 10.8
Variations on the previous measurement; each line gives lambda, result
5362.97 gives 11.7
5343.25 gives 7.93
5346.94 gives 10.1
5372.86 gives 13.8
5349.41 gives 10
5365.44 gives 13.8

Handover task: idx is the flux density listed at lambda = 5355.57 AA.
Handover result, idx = 11.2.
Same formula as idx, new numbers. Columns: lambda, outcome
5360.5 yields 11.2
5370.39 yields 7.08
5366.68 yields 9.25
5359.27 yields 10.9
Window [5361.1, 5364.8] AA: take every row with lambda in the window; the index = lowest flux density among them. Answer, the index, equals 11.7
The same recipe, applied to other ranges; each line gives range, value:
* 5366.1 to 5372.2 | 5.84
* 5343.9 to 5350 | 8.82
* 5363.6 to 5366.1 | 13.8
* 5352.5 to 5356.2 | 10.1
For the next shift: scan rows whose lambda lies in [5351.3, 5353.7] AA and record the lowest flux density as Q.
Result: 10.6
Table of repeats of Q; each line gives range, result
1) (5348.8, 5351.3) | 10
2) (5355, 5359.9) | 10.9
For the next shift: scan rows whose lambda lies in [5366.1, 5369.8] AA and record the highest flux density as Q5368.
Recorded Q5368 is 11.4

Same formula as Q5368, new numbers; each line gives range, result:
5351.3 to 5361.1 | 13.6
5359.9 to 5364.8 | 14.7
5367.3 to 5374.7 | 13.8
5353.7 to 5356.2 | 11.2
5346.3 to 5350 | 10.1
